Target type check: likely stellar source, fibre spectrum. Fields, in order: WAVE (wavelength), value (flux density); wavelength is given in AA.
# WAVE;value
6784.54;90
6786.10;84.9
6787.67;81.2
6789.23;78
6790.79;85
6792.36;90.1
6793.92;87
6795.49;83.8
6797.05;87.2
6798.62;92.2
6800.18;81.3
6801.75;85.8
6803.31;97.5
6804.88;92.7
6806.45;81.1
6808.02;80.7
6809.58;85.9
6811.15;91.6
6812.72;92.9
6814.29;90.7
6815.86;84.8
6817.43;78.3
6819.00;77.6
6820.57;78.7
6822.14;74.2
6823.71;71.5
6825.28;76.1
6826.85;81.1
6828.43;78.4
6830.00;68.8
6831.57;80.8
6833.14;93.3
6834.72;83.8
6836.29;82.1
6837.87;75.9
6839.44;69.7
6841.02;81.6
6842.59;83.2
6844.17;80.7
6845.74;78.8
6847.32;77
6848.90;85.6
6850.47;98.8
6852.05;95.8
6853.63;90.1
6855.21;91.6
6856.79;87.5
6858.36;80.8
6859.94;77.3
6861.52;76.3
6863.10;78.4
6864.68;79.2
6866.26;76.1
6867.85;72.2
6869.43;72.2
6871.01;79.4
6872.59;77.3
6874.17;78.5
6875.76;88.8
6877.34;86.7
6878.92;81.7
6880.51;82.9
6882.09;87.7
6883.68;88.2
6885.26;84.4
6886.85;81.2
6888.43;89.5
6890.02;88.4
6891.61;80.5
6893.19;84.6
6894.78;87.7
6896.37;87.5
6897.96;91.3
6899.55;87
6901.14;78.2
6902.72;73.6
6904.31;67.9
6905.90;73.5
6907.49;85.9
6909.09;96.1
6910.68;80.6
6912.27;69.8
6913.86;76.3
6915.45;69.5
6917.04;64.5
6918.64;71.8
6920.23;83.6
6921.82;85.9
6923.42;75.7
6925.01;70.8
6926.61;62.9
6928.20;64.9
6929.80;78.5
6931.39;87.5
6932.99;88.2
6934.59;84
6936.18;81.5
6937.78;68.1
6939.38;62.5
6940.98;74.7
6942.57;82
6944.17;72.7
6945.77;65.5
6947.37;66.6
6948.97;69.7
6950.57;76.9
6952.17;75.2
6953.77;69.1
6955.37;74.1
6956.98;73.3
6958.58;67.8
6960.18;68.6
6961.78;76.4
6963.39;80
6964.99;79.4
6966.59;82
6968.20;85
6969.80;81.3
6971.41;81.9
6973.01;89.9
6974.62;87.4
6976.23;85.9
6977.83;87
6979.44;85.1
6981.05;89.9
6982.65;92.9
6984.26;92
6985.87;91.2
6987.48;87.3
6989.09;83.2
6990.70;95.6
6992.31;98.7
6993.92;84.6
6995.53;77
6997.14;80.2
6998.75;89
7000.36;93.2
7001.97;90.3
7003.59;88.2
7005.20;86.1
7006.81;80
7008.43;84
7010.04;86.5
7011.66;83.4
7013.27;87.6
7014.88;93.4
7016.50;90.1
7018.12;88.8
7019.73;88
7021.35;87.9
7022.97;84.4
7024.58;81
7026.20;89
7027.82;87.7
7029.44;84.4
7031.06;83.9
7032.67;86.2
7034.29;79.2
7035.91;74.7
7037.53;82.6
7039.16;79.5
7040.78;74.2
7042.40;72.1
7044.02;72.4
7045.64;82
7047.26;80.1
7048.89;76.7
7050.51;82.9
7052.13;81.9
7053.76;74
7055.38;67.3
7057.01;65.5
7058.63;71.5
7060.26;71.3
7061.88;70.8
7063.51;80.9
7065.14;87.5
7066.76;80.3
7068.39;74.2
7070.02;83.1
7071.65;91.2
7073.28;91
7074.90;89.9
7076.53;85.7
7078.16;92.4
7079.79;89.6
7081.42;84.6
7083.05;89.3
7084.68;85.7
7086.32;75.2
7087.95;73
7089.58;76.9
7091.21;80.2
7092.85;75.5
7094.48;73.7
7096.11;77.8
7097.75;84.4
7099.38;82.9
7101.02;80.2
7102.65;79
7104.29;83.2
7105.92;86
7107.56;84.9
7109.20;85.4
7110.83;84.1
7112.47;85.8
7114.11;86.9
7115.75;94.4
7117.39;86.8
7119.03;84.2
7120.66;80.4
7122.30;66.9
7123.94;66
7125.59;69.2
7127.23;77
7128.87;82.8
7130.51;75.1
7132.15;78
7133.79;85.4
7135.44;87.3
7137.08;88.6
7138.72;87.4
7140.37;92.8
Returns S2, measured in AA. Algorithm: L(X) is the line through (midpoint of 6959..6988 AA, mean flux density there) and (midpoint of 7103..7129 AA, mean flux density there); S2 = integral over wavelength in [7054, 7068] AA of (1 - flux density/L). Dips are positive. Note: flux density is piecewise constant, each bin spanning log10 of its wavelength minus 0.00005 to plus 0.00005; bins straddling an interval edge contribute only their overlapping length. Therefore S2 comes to 1.39 AA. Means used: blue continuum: 84.4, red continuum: 81.4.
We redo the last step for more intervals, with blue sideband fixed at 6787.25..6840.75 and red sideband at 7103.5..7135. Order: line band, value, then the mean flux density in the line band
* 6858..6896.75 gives 0.3 AA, 81.8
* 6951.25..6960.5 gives 1.2 AA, 71.6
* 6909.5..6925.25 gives 1.3 AA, 75.5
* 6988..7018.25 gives -2.0 AA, 87.3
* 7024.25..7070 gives 1.8 AA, 78.4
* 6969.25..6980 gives -0.5 AA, 85.6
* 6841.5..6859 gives -0.8 AA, 86.4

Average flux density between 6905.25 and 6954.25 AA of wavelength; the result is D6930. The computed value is 75.3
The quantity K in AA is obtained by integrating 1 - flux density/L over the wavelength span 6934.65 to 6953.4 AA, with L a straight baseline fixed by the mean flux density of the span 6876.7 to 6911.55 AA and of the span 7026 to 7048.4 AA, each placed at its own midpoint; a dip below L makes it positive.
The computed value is 2.2 AA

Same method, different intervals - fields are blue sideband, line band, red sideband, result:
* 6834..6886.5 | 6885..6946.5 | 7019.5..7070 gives 2.2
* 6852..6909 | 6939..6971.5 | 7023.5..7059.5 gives 2.5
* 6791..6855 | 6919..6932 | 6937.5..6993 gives 0.8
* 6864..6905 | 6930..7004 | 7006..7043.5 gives 1.6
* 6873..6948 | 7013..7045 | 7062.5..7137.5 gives -0.9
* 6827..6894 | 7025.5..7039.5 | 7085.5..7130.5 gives -0.4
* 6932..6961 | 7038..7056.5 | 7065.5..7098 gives 0.9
